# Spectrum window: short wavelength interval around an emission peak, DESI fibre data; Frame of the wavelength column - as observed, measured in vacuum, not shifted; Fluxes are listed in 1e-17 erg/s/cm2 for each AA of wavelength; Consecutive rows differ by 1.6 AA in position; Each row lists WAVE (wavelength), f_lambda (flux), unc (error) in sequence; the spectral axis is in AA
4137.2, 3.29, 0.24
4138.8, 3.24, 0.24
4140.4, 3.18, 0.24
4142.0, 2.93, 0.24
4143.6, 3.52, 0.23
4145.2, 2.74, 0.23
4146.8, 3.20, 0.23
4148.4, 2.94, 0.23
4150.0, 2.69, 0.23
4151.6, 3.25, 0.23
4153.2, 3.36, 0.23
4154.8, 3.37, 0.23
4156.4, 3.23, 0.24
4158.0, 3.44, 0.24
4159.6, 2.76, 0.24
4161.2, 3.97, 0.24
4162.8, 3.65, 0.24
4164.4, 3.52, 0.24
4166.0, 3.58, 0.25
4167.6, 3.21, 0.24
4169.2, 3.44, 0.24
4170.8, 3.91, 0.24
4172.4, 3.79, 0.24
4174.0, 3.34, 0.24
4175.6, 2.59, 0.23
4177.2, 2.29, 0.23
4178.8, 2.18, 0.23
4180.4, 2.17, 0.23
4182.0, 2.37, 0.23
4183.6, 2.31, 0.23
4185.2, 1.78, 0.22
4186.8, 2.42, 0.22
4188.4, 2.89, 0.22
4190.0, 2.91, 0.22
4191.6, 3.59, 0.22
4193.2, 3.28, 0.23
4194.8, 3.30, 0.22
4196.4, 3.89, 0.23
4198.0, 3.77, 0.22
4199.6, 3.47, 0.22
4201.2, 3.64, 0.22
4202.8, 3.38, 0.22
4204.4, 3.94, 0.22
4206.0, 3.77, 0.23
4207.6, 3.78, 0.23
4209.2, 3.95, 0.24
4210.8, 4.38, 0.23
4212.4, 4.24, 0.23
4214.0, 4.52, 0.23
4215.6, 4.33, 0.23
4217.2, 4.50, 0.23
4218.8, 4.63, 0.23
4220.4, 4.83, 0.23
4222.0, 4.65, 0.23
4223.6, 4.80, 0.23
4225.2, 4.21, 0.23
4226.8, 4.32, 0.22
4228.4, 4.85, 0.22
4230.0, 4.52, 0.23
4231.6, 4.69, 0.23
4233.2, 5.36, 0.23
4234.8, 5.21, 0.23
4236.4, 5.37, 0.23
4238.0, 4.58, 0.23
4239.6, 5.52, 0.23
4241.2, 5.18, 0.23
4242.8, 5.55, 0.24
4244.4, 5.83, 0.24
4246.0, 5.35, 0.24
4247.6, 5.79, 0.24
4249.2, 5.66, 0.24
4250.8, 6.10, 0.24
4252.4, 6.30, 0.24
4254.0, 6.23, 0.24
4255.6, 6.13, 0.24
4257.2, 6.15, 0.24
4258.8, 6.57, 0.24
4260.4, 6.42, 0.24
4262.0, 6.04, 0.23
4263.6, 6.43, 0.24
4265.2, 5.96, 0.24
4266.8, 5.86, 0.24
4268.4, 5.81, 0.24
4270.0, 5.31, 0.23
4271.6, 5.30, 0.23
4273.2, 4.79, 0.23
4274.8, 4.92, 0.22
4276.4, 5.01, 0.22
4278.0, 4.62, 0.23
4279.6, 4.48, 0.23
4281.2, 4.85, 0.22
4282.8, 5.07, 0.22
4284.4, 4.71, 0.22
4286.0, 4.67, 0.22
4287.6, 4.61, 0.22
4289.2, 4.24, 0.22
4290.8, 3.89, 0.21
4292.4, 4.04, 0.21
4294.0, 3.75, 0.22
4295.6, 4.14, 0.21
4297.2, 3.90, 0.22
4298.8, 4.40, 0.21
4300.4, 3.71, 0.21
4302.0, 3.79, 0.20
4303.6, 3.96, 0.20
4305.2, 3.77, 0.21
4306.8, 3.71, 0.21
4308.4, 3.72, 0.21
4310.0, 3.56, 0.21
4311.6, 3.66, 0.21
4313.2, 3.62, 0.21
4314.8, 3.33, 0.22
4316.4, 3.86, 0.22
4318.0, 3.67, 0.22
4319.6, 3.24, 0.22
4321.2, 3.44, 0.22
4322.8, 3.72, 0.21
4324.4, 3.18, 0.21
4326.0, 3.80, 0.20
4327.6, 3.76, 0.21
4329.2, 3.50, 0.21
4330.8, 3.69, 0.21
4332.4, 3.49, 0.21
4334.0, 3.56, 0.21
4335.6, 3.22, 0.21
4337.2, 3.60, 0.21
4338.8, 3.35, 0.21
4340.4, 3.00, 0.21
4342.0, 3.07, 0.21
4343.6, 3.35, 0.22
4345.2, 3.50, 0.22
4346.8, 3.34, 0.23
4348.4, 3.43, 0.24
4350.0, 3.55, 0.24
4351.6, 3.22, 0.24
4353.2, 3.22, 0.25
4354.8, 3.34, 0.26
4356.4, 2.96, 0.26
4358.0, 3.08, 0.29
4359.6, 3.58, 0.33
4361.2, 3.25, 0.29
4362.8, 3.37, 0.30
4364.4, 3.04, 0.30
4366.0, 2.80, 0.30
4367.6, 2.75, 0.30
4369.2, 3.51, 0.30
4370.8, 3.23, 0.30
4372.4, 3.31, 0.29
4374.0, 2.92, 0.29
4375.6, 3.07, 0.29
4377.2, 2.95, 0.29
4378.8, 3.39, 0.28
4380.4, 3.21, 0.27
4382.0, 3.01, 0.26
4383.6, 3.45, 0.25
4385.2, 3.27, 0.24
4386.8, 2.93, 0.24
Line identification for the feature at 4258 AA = C IV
